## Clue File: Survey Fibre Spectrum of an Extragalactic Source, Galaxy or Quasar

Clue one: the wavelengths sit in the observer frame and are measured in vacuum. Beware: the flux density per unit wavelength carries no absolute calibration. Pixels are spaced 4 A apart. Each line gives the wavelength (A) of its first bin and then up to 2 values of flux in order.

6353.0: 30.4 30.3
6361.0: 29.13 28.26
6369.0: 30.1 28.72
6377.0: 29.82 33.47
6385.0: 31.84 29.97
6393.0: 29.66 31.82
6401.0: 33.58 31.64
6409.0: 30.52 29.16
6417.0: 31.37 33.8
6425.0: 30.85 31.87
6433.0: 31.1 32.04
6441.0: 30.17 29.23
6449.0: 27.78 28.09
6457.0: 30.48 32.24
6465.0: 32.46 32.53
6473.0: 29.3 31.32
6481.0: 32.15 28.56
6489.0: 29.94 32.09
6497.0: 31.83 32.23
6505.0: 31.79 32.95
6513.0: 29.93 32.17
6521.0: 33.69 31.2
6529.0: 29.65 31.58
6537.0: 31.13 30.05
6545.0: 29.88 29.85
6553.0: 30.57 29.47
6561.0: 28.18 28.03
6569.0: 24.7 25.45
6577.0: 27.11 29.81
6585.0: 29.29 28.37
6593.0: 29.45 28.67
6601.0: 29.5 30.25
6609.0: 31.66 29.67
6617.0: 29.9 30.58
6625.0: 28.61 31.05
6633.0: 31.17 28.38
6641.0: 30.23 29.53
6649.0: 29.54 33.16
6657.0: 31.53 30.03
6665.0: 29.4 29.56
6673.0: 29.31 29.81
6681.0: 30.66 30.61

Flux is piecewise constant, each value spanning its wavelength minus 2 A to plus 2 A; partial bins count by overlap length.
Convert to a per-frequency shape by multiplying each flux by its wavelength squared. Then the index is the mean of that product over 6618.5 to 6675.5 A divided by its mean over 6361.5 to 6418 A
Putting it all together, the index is 1.06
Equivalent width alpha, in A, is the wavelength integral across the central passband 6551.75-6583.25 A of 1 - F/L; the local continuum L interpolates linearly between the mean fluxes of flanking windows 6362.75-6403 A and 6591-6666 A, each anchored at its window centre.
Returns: 2.5 A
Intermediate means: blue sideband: 30.7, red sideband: 30.1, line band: 27.9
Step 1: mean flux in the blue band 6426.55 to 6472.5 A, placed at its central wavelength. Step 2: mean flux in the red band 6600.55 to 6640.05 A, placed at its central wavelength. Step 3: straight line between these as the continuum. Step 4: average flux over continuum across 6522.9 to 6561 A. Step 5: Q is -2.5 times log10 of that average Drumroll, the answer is 0.00 mag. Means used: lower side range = 30.7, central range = 30.3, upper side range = 30.1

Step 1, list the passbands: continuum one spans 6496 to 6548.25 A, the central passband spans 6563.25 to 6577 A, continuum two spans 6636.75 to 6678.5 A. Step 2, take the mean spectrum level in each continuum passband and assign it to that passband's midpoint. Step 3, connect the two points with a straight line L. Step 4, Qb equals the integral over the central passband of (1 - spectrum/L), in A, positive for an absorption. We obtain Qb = 2.1 A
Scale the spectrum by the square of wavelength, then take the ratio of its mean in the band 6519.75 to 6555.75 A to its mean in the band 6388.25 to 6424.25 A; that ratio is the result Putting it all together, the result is 1.02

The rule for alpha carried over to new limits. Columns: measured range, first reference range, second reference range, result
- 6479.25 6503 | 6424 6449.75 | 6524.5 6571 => -0.9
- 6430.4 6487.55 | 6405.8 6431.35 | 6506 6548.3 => 1.3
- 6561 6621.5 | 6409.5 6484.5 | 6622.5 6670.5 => 3.2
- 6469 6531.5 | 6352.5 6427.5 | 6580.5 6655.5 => -1.9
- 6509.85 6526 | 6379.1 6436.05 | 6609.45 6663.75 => -0.5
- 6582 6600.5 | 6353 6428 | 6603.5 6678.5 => 0.8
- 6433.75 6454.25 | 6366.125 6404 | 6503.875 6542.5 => 1.0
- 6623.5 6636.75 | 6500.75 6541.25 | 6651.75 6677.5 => 0.2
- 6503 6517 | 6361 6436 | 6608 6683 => -0.5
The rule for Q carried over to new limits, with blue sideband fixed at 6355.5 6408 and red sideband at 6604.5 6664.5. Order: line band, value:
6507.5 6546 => -0.027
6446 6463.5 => 0.031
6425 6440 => -0.031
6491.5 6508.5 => -0.055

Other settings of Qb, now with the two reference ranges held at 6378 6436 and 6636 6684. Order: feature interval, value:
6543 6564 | 0.8 A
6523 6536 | 0.0 A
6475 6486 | 0.1 A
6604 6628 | 0.2 A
